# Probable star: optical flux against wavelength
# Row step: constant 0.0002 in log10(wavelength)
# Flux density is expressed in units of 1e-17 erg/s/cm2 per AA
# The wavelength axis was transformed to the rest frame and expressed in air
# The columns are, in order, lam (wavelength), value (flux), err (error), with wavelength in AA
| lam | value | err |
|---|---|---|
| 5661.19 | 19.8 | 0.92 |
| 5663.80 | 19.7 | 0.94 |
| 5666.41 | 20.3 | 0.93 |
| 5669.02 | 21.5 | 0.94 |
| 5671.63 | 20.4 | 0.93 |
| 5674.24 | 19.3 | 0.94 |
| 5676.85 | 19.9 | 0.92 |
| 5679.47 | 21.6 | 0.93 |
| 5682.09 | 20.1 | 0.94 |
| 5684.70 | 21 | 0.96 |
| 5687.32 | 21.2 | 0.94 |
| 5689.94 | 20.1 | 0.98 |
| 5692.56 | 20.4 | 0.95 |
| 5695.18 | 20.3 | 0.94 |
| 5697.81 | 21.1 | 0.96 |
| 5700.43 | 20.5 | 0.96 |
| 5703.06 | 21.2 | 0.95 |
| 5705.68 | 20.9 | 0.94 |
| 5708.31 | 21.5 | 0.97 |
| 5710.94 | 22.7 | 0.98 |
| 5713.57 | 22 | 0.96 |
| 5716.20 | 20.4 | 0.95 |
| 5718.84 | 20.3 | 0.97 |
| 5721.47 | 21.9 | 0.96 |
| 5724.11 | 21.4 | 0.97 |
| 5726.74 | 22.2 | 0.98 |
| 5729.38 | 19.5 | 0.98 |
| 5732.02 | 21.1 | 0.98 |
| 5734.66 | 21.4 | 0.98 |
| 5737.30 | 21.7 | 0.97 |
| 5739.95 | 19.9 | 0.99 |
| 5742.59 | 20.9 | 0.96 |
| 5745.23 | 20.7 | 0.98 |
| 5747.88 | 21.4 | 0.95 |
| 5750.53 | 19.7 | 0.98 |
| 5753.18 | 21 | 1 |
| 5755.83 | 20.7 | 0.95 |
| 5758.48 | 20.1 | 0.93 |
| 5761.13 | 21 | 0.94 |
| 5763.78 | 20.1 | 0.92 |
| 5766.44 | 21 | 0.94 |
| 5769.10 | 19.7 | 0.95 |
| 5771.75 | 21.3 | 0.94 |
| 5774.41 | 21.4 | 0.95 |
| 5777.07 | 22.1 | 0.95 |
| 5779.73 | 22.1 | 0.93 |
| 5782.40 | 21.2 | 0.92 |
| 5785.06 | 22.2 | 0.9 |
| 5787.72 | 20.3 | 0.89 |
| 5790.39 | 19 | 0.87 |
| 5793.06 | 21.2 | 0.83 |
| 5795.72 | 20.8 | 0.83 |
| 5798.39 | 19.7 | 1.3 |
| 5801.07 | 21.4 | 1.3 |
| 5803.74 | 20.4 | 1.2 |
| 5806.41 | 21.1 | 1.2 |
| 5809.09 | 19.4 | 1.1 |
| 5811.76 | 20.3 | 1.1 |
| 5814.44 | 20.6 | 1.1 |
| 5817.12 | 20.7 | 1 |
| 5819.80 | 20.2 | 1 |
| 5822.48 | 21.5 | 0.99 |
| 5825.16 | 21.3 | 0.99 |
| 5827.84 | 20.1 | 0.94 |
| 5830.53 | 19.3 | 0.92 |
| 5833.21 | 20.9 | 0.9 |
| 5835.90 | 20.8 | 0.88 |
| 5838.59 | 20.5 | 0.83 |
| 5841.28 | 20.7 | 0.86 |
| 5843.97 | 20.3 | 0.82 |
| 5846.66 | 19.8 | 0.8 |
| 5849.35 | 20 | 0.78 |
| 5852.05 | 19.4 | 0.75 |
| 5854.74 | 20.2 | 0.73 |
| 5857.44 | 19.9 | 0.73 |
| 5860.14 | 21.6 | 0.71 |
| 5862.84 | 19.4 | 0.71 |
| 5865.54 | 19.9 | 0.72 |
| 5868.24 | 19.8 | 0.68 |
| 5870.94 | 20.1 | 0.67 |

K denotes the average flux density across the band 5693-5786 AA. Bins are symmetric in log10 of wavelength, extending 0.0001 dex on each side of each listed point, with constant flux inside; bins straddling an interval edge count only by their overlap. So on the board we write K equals 21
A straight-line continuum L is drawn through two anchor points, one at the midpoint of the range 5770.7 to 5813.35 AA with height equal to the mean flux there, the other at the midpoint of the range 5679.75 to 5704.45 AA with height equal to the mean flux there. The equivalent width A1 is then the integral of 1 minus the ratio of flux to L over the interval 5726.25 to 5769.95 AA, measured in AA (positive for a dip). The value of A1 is 0.2 AA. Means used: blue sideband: 20.7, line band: 20.7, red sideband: 20.9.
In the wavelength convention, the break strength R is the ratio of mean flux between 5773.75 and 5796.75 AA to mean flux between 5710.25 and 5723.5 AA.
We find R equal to 1.0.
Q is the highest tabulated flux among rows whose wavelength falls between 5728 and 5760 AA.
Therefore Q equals 21.7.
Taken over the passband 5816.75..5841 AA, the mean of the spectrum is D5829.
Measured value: 20.6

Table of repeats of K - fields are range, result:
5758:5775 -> 20.7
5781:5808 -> 20.7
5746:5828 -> 20.7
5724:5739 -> 21.2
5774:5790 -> 21.4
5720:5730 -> 21.4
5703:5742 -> 21.2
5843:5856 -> 19.9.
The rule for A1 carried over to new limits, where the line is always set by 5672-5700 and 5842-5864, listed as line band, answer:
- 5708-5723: -0.76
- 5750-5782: -0.92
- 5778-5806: -0.85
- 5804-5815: -0.07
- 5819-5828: -0.33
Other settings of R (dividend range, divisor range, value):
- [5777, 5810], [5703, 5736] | 0.98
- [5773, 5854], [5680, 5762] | 0.99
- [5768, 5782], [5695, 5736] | 1.01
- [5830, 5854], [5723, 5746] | 0.96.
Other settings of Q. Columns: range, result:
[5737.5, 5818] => 22.2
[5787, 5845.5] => 21.5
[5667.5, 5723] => 22.7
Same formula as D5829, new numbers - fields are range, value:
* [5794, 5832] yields 20.5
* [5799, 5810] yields 20.5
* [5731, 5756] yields 20.9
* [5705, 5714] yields 21.8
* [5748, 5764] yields 20.5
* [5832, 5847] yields 20.5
